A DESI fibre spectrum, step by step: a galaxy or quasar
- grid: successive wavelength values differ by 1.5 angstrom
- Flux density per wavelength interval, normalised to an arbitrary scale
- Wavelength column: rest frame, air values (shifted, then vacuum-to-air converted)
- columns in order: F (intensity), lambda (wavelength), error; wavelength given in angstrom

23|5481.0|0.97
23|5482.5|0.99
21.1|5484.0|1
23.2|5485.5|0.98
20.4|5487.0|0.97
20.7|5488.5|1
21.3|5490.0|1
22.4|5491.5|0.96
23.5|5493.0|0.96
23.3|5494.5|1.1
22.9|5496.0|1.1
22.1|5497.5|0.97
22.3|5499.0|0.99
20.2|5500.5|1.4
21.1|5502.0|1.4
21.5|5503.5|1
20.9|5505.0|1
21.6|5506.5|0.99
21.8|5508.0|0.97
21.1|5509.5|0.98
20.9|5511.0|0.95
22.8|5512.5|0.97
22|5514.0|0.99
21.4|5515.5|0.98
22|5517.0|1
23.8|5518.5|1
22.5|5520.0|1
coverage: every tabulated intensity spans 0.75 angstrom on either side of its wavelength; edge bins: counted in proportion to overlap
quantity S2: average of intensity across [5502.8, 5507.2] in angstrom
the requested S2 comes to 21.3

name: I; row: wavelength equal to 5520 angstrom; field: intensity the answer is 22.5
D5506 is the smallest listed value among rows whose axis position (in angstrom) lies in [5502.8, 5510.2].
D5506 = 20.9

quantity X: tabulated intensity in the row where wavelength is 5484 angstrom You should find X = 21.1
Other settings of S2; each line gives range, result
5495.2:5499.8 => 22.4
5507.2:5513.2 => 21.6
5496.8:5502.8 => 21.4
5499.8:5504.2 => 20.9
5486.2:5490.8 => 20.8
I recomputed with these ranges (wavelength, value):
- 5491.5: 22.4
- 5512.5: 22.8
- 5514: 22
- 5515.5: 21.4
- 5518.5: 23.8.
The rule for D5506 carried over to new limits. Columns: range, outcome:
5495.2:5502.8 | 20.2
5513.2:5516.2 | 21.4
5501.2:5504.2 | 21.1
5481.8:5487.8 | 20.4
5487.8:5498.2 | 20.7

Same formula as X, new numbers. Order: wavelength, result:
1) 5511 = 20.9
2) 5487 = 20.4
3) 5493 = 23.5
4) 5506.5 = 21.6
